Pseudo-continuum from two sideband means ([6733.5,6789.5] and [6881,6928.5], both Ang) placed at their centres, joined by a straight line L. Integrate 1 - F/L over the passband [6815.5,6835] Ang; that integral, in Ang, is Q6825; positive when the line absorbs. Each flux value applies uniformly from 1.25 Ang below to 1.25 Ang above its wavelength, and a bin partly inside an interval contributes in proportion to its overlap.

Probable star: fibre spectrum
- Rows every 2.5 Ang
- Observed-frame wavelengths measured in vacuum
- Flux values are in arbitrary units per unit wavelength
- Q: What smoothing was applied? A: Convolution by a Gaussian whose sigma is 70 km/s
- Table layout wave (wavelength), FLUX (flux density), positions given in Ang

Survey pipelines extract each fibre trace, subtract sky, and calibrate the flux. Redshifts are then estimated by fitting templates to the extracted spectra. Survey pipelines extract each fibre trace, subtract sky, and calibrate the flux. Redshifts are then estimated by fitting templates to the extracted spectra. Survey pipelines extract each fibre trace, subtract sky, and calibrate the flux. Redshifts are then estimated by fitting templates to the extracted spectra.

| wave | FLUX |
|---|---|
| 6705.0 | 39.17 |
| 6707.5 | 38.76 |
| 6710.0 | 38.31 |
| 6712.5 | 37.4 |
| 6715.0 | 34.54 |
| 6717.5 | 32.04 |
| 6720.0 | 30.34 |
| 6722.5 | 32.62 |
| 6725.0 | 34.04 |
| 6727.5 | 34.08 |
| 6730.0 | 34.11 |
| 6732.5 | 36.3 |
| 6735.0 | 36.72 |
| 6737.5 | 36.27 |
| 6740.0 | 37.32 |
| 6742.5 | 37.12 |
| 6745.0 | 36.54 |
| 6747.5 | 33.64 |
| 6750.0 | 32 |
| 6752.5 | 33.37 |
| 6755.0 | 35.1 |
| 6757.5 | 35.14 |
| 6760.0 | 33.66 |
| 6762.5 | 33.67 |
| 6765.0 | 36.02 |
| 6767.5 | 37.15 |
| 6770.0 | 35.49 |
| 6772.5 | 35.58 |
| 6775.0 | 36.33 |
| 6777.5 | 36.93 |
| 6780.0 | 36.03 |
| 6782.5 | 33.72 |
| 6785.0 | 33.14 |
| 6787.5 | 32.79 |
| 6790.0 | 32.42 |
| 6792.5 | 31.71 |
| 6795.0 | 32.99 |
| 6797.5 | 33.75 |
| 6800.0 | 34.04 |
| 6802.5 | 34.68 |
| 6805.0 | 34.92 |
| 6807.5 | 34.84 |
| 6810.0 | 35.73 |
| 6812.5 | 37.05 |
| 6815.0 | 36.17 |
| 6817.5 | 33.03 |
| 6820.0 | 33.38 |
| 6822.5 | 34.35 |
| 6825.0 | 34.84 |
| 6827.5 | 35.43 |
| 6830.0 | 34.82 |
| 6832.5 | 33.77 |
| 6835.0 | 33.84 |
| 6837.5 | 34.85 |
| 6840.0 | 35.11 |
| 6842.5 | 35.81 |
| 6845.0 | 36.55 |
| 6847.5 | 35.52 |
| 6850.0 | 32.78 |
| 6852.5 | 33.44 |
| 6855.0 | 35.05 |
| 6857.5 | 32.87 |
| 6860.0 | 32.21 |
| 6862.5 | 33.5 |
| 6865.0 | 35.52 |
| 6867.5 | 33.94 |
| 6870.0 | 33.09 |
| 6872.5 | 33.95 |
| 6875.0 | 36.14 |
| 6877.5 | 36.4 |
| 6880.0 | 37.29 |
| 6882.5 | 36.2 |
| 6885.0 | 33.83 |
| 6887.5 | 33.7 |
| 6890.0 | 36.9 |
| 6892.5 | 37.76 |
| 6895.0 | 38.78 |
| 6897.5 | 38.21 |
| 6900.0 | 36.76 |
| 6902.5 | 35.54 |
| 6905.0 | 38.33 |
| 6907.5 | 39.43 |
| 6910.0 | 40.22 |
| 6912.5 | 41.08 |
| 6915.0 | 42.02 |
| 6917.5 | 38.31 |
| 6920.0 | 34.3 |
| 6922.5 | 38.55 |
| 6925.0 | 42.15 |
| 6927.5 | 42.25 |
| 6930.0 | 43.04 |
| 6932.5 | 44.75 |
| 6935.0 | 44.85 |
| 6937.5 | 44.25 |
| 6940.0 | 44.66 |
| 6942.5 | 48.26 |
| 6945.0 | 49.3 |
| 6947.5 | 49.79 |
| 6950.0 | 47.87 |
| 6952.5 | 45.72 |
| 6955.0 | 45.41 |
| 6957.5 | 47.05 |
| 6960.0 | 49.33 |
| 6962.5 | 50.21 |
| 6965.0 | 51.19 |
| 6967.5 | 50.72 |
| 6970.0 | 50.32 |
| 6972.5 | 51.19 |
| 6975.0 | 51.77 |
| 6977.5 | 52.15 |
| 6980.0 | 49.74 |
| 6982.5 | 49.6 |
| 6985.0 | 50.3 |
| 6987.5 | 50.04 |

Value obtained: 1.2 Ang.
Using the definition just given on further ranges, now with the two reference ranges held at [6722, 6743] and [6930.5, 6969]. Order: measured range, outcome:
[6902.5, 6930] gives 3.6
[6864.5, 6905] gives 7.3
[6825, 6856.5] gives 5.1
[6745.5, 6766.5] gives 1.5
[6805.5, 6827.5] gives 2.8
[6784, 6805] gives 3.0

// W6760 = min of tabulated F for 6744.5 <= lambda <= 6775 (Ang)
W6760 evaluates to 32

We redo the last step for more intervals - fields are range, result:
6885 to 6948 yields 33.7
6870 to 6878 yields 33.09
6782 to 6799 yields 31.71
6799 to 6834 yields 33.03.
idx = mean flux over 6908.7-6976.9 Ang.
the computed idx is 45.6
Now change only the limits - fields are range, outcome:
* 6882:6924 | 37.7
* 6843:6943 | 37.7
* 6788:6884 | 34.5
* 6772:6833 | 34.5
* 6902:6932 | 39.8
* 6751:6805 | 34.5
